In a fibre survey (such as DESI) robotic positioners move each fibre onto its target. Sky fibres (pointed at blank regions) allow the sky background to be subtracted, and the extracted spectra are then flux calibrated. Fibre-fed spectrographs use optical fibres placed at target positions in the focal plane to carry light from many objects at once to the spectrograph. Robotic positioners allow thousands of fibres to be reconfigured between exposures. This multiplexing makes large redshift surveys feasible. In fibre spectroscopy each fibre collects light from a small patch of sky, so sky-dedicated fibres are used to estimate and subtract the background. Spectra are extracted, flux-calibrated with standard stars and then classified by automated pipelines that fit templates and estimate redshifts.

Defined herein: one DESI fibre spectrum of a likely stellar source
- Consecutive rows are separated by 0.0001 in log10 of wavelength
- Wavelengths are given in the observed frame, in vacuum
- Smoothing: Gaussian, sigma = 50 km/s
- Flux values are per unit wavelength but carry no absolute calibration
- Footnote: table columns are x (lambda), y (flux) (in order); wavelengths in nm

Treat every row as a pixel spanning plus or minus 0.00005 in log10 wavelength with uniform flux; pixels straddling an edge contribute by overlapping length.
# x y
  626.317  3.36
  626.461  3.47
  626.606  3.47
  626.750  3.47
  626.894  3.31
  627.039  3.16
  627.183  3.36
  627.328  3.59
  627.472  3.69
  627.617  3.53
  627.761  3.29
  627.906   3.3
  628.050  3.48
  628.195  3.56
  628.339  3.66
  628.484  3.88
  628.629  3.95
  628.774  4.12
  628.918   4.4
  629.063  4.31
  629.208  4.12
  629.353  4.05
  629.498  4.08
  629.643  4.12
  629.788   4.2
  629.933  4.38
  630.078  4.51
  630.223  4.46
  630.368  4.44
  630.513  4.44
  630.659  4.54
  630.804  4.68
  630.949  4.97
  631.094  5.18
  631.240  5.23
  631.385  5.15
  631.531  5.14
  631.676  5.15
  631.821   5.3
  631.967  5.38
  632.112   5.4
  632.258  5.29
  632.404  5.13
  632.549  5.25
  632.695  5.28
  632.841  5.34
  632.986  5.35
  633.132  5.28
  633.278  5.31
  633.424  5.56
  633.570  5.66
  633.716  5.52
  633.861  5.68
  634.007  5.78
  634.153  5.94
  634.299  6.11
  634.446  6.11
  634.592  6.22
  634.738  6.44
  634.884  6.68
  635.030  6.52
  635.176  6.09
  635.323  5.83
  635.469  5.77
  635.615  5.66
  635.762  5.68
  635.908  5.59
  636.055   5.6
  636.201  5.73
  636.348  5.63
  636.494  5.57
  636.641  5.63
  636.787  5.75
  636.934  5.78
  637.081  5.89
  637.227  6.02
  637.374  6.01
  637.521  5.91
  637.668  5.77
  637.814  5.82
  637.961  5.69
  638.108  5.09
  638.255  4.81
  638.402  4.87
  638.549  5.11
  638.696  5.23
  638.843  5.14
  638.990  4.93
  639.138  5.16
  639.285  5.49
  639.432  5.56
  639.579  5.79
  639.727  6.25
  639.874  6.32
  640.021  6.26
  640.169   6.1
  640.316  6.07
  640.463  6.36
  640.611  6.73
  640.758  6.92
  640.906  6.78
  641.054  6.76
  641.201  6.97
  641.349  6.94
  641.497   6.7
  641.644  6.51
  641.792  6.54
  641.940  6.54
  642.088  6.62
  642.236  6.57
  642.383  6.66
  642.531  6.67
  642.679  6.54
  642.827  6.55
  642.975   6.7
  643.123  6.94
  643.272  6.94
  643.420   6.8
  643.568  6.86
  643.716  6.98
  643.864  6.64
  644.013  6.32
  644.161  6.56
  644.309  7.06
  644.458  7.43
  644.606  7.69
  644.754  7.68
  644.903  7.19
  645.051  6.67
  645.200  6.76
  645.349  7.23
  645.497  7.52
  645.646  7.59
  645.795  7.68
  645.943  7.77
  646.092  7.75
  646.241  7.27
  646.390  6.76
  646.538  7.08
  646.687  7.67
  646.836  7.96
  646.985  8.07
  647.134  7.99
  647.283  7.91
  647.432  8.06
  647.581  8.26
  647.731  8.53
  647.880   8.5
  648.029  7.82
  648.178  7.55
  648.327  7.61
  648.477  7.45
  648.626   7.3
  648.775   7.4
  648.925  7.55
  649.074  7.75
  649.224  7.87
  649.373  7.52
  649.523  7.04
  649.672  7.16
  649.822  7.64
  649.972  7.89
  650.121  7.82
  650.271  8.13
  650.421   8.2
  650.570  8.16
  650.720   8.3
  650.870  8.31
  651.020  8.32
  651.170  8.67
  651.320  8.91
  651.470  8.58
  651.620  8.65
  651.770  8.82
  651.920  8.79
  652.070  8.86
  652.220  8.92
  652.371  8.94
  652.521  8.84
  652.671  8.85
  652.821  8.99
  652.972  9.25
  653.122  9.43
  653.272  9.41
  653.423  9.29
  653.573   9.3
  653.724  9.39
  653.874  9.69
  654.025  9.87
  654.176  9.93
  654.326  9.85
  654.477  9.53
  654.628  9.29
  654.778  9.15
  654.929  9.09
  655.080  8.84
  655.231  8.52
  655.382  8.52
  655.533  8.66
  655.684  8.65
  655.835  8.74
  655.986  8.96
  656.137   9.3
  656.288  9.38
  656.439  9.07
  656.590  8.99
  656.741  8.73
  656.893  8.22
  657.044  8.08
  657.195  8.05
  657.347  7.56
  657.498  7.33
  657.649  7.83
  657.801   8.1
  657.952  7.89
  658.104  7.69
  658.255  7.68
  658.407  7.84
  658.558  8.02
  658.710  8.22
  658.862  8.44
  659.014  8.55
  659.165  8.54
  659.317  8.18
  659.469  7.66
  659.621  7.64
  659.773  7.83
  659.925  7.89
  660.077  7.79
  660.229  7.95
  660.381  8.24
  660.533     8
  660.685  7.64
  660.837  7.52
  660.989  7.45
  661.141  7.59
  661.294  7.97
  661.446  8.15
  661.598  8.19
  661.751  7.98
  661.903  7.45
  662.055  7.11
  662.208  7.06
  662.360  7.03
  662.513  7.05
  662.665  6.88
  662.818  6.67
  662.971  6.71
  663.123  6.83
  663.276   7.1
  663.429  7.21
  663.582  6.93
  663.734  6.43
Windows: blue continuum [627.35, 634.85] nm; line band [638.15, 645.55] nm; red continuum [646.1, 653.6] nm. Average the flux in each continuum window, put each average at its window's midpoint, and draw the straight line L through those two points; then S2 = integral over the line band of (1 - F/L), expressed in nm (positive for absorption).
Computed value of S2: 0.35 nm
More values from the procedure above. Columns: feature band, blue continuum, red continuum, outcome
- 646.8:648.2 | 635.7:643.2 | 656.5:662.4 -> -0.27 nm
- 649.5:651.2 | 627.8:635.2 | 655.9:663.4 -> -0.26 nm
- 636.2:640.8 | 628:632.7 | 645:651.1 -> 0.22 nm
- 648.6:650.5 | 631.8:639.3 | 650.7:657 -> 0.13 nm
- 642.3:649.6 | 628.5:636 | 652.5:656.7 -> 0.27 nm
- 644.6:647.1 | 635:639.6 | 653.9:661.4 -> -0.25 nm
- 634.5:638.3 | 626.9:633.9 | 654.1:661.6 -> -0.33 nm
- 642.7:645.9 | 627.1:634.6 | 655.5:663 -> -0.40 nm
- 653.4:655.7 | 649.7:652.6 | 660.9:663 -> -0.32 nm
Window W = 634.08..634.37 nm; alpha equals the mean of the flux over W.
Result 6.03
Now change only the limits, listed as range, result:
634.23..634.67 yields 6.14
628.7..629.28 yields 4.24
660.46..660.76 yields 7.82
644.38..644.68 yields 7.55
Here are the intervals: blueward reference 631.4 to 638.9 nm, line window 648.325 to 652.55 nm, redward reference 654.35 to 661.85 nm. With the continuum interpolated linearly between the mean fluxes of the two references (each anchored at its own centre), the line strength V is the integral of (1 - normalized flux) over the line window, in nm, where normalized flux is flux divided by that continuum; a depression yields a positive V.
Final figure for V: -0.41 nm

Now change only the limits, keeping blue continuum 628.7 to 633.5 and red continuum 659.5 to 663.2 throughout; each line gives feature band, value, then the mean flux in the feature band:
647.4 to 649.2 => -0.409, 7.81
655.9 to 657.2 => -0.310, 8.79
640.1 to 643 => -0.426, 6.61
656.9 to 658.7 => -0.161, 7.86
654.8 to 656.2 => -0.362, 8.81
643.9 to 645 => -0.197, 7.11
